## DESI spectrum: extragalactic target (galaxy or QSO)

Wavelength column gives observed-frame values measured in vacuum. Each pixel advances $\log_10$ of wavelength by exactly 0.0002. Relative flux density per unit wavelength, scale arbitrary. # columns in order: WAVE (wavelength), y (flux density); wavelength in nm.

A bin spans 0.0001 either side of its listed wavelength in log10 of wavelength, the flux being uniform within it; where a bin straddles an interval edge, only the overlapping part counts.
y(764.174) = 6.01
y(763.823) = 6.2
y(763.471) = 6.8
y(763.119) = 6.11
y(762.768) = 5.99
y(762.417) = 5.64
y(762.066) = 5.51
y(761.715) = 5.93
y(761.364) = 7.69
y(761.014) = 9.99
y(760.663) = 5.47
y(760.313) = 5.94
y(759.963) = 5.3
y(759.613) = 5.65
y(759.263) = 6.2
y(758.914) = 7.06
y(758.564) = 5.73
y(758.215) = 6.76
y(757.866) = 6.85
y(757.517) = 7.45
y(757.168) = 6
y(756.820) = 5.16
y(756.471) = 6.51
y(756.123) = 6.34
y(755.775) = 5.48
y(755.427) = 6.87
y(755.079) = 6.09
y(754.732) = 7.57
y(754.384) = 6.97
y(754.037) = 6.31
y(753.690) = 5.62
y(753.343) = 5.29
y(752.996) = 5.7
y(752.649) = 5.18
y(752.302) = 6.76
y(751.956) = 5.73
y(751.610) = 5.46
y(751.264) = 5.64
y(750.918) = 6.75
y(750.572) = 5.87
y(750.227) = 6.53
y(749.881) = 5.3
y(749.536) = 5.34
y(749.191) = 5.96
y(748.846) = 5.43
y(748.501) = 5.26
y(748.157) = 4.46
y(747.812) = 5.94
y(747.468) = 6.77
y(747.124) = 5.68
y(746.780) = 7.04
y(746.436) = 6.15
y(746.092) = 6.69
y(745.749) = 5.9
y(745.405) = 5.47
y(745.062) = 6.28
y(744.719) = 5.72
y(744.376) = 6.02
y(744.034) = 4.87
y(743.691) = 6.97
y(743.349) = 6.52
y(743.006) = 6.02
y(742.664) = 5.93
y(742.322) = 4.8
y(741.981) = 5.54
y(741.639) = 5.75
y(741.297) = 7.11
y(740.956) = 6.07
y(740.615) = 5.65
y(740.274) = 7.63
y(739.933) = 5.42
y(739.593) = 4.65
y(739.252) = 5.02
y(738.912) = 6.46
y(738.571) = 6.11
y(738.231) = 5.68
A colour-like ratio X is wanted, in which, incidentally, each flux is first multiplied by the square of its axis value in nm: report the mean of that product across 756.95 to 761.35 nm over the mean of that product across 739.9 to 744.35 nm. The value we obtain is 1.14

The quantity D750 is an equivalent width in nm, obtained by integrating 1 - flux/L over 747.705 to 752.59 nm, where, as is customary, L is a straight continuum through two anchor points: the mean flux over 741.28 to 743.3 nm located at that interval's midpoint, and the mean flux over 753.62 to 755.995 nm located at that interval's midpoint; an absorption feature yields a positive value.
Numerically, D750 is 0.38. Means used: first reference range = 5.8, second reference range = 6.45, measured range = 5.73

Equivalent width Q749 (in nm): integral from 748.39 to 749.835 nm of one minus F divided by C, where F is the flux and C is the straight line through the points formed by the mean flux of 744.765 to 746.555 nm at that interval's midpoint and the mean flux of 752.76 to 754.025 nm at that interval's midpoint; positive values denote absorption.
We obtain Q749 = 0.09 nm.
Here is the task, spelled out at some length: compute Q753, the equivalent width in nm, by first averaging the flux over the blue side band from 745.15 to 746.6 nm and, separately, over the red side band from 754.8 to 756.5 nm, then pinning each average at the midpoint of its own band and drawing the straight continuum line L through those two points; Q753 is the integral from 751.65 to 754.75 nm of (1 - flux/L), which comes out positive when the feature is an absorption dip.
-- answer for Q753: 0.12 nm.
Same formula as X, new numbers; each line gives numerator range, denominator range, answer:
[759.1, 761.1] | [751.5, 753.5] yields 1.12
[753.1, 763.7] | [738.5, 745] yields 1.12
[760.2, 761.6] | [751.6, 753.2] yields 1.29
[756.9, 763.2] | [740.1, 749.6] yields 1.11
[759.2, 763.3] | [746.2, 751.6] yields 1.11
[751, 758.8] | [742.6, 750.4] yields 1.07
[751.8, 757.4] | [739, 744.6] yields 1.08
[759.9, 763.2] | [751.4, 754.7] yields 1.10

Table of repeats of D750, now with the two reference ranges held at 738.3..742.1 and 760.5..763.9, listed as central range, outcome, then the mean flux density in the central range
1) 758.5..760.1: 0.11 nm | 6.02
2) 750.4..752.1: 0.10 nm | 5.89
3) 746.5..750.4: 0.23 nm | 5.8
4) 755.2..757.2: 0.10 nm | 6.07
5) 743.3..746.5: 0.02 nm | 6.04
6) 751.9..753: 0.07 nm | 5.87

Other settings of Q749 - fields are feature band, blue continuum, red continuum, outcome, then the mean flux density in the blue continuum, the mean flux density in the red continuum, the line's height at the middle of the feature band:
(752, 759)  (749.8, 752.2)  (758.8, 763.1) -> -0.16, 5.95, 6.35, 6.13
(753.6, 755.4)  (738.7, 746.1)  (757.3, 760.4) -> -0.10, 5.92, 6.33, 6.22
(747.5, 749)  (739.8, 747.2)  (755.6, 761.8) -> 0.19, 6.06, 6.43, 6.18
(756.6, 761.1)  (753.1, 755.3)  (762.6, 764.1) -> -0.06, 6.3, 6.26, 6.28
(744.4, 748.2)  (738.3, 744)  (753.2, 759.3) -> 0.01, 5.95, 6.36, 6.09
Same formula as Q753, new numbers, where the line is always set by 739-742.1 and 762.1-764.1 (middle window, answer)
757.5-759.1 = -0.17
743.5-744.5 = -0.01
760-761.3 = -0.19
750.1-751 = -0.05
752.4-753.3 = 0.07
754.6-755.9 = -0.10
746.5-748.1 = -0.07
